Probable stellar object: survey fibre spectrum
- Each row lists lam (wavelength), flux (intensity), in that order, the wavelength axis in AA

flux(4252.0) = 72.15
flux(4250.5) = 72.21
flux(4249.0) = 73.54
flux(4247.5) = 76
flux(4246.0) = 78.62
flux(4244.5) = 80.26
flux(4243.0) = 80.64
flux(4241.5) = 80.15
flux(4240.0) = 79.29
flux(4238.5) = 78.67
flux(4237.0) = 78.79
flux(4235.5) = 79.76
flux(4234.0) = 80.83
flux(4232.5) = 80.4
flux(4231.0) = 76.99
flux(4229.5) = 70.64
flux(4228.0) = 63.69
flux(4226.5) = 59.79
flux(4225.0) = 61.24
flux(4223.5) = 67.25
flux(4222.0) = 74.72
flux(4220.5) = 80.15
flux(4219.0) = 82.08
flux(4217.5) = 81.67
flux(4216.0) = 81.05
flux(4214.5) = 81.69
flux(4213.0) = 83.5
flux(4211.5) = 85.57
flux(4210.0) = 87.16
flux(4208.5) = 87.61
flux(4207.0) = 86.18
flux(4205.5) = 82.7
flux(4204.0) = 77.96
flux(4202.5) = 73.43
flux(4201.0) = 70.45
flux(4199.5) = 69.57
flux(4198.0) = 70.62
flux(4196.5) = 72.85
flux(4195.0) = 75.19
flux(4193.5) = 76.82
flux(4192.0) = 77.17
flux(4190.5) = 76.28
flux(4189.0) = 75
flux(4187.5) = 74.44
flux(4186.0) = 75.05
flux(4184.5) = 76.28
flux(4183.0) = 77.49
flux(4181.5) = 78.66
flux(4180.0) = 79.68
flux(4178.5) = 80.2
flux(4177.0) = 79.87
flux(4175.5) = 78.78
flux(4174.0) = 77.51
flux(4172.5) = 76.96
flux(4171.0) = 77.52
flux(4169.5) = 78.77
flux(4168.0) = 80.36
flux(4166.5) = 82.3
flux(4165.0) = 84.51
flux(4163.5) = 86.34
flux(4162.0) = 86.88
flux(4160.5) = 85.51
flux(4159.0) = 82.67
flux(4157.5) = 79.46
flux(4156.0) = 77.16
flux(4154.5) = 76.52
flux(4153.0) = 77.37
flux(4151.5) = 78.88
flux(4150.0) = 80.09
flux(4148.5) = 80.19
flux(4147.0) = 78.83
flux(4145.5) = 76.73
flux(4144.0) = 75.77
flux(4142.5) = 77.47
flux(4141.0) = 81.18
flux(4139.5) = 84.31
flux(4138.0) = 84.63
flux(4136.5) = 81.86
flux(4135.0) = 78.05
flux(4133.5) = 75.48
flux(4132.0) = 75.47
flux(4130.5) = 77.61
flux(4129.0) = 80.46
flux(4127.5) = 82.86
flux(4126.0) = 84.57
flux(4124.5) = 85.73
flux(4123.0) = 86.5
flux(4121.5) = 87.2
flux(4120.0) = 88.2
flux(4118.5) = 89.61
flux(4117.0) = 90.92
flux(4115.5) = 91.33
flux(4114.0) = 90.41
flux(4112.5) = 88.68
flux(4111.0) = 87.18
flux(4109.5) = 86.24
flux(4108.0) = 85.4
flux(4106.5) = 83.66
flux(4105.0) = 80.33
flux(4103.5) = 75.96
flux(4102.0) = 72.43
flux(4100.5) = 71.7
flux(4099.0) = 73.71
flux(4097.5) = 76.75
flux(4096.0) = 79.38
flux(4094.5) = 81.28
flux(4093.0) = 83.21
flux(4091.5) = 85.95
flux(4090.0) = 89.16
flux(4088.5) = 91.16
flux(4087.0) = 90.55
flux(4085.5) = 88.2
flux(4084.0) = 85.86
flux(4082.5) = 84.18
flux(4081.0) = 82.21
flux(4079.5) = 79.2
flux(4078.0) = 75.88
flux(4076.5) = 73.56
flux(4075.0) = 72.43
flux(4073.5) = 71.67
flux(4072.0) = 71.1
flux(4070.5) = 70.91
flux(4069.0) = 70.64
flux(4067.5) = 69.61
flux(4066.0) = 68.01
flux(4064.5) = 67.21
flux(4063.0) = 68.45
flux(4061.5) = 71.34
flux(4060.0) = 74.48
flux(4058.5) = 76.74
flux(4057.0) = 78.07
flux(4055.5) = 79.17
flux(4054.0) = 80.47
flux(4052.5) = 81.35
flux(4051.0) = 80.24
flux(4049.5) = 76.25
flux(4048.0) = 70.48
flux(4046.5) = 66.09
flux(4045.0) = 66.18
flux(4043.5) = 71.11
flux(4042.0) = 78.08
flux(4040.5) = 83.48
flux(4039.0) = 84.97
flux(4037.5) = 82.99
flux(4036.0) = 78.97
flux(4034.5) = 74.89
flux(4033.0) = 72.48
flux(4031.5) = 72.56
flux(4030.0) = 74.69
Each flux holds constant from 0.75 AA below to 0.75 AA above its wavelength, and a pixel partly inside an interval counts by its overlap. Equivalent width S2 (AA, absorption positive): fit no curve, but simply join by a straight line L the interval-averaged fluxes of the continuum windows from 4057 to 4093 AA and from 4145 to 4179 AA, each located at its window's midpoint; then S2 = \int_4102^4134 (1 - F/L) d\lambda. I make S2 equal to -2.2 AA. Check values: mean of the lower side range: 77.5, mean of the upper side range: 80.2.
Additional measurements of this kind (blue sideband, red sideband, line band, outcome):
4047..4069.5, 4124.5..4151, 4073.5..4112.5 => -2.4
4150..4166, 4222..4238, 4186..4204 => 0.6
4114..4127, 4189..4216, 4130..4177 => 2.4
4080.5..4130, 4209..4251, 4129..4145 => 0.6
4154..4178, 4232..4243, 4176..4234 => 2.6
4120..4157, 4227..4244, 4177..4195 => 0.4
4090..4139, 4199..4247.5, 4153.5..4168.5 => -0.3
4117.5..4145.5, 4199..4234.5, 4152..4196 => 0.3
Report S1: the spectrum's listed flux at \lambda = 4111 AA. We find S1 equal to 87.18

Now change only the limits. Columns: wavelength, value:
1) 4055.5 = 79.17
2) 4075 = 72.43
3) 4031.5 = 72.56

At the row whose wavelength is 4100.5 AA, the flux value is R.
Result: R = 71.7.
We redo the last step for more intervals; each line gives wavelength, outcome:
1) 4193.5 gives 76.82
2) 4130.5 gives 77.61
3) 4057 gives 78.07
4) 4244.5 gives 80.26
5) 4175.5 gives 78.78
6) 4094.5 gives 81.28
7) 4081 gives 82.21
